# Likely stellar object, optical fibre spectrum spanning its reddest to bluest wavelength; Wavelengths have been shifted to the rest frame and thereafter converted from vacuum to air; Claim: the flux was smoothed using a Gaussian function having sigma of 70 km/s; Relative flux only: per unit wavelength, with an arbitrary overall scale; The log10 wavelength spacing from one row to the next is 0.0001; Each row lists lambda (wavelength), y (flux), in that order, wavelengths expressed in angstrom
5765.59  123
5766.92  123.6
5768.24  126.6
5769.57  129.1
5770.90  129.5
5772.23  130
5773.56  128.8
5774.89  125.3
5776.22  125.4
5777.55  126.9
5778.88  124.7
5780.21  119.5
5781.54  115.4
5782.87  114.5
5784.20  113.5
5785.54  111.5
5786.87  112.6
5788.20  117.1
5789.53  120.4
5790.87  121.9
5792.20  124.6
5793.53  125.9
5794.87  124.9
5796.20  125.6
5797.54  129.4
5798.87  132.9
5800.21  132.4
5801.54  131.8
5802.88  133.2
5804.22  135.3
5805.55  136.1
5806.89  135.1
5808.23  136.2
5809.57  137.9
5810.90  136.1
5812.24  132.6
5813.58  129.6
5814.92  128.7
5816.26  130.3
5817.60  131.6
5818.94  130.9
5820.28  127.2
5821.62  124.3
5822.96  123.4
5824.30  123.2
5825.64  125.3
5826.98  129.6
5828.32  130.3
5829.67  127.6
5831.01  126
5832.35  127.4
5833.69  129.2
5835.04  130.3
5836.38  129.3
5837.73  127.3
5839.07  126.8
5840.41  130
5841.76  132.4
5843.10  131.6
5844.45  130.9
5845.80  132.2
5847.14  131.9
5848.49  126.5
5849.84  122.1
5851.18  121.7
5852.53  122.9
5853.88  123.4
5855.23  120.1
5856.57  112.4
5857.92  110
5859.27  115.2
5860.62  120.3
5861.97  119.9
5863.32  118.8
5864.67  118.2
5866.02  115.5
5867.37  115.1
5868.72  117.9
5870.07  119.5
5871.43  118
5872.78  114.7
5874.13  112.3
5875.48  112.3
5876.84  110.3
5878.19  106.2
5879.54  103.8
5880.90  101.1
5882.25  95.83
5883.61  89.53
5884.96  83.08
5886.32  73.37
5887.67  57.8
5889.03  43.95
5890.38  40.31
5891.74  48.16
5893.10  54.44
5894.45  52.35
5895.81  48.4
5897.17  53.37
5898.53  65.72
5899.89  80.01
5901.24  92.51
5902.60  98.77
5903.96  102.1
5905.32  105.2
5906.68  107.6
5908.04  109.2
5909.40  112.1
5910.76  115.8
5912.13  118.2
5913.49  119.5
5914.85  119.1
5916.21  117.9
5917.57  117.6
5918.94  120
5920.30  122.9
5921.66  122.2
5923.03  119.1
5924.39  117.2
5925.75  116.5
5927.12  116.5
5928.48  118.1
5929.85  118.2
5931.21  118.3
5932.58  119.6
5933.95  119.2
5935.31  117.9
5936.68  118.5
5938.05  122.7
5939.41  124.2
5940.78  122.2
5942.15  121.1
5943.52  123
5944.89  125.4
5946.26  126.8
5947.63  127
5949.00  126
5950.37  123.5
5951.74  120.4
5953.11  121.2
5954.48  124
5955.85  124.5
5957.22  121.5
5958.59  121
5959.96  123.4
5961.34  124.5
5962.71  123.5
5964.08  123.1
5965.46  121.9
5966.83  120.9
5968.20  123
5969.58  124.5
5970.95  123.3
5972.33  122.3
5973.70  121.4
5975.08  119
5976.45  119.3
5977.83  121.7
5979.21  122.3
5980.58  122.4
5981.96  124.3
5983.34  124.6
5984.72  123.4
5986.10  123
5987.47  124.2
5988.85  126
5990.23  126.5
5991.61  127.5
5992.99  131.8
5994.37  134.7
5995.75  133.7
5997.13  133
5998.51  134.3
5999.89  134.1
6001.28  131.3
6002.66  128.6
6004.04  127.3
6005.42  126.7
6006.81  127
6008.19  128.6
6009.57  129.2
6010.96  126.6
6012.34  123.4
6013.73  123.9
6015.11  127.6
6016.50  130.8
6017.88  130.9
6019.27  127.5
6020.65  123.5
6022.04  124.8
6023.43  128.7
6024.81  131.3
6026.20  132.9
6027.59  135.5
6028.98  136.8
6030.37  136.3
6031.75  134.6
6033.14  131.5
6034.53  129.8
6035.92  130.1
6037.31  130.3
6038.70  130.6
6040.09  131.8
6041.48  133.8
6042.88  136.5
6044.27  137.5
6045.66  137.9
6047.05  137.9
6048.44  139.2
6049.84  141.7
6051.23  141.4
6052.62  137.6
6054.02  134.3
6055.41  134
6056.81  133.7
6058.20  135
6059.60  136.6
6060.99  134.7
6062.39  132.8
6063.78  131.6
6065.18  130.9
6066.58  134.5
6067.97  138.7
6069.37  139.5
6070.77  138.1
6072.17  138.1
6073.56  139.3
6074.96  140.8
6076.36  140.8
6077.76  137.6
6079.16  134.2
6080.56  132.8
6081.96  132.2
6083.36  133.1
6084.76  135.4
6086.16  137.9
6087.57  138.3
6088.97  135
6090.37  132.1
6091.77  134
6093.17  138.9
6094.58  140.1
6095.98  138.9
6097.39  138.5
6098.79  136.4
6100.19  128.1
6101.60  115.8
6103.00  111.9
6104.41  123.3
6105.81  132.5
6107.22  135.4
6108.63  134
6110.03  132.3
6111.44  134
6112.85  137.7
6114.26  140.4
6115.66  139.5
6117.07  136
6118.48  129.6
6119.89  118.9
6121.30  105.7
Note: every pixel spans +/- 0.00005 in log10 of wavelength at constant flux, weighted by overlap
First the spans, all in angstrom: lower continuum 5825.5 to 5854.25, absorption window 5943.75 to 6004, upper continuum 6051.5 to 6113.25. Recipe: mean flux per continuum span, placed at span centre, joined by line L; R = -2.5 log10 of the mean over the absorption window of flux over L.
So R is 0.05 mag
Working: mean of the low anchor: 128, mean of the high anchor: 134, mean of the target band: 125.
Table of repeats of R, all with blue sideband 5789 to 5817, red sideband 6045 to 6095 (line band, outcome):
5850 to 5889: 0.22 mag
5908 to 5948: 0.12 mag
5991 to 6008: 0.03 mag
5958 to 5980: 0.10 mag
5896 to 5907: 0.47 mag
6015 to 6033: 0.04 mag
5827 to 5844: 0.02 mag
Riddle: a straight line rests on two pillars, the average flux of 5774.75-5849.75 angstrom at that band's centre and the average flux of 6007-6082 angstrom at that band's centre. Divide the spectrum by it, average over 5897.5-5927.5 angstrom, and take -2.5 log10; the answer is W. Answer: 0.19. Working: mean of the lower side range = 127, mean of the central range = 109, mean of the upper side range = 134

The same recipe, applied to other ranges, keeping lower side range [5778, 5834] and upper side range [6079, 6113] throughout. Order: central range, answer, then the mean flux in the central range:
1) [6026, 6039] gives -0.01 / 133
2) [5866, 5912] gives 0.38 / 90.4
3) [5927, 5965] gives 0.07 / 122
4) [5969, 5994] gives 0.06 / 124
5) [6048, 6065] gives -0.03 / 136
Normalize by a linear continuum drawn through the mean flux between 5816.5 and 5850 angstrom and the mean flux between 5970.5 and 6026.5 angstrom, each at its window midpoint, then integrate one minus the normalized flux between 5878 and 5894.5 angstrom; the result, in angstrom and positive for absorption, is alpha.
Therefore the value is 7.1 angstrom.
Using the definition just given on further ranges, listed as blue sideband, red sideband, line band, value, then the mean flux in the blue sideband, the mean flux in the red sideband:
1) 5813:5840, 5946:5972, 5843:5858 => 0.4 angstrom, 128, 123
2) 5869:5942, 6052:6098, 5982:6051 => -3.7 angstrom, 101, 136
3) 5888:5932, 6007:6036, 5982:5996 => -0.8 angstrom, 97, 130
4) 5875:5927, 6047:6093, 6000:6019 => -1.1 angstrom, 94.2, 136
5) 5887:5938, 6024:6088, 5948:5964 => -1.9 angstrom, 98.8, 135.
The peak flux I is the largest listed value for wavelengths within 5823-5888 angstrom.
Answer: 132.4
